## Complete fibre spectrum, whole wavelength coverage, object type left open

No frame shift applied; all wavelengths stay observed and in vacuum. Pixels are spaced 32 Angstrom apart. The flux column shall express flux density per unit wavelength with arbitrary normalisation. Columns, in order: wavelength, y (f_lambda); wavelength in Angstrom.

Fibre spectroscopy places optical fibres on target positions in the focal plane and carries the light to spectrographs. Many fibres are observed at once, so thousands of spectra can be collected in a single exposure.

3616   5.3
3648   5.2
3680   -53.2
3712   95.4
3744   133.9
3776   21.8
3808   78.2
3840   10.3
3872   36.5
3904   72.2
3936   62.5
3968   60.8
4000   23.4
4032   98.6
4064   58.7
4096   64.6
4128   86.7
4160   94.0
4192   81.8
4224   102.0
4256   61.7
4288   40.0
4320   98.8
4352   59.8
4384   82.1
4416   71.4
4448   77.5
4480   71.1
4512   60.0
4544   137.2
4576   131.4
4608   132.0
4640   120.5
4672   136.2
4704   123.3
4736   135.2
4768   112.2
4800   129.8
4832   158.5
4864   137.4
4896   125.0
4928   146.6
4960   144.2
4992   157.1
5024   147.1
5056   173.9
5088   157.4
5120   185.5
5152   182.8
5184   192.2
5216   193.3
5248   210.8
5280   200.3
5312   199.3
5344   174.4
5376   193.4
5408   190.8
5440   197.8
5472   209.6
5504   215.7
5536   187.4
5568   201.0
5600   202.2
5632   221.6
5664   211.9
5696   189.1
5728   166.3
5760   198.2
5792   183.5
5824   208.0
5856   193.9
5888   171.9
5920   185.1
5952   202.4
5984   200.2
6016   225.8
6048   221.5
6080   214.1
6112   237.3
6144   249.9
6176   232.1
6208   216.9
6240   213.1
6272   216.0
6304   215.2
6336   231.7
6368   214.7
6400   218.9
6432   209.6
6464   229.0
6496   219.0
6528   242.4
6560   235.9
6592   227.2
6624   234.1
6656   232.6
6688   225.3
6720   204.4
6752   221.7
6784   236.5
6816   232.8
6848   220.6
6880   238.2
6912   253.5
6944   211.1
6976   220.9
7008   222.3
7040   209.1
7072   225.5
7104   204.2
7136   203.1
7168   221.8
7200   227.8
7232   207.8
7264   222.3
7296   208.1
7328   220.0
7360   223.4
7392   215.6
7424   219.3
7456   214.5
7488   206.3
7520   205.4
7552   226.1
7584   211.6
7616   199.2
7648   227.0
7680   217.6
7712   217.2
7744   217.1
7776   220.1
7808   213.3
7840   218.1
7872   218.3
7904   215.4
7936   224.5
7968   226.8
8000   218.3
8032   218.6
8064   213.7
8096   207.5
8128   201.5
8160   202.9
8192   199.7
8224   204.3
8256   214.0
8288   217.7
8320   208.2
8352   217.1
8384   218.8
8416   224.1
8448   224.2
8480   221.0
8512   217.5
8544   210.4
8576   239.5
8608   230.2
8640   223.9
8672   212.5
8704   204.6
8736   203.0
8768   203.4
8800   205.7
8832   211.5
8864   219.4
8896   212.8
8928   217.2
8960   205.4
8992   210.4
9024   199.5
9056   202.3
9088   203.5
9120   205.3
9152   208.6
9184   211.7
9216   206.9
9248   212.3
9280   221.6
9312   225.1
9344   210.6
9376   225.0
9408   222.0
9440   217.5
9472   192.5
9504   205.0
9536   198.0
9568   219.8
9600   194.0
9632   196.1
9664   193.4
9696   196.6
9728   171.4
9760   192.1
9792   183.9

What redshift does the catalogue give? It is 0.139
